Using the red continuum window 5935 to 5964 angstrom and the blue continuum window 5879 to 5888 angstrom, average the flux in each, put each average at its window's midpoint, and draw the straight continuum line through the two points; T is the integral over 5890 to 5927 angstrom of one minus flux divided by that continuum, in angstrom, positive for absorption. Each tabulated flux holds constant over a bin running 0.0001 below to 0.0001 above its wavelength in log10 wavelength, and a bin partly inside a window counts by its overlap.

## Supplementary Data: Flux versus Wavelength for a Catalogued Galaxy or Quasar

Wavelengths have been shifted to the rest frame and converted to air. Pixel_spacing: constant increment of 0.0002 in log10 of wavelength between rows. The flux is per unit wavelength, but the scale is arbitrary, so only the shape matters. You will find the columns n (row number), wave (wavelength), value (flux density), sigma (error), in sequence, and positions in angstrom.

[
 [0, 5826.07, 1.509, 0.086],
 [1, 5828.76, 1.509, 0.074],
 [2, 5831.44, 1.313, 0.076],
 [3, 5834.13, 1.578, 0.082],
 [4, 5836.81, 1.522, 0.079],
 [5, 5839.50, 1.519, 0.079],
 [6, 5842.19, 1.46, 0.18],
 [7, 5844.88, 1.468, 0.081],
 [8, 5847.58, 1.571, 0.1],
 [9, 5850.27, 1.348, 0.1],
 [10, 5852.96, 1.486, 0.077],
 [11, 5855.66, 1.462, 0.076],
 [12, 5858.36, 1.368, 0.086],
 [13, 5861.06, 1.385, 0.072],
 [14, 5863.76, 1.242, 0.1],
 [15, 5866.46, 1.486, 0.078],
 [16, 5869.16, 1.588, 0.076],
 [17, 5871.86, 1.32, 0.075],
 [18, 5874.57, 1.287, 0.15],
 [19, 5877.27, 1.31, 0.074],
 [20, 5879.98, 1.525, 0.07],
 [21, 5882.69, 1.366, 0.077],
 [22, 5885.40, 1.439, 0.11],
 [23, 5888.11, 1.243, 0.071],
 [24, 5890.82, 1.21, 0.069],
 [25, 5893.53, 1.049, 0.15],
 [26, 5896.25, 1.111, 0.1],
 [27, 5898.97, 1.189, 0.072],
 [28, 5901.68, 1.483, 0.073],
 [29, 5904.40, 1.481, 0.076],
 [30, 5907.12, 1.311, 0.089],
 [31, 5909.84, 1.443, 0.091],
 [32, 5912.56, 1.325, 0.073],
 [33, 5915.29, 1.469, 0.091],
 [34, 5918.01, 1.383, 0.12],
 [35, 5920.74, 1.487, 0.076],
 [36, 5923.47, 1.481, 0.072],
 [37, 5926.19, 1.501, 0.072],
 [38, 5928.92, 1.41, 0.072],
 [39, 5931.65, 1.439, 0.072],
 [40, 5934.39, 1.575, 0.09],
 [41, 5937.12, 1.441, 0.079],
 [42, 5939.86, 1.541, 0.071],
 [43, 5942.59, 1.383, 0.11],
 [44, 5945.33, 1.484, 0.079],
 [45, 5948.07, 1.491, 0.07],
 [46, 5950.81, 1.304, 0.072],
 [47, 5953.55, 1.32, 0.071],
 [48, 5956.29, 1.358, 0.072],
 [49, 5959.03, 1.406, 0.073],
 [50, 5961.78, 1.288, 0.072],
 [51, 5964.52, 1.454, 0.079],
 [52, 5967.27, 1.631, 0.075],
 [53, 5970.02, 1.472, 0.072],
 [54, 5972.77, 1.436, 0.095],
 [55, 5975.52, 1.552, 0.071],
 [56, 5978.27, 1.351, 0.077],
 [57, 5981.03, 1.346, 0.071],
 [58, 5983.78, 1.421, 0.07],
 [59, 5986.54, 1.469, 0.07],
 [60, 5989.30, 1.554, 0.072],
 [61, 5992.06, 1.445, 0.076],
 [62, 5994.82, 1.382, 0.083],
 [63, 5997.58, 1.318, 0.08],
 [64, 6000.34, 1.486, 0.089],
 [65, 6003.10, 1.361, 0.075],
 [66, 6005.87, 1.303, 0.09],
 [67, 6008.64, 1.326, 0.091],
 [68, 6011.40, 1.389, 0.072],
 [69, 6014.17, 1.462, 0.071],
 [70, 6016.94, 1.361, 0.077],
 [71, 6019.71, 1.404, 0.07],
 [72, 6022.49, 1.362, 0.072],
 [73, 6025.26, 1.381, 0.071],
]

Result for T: 1.5 angstrom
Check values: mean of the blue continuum 1.41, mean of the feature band 1.35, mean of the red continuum 1.41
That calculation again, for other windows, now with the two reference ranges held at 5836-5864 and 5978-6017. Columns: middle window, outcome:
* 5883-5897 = 2.02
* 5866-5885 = 0.37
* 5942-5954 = 0.11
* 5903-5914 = 0.28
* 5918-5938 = -0.69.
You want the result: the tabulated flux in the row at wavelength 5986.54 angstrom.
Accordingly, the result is 1.469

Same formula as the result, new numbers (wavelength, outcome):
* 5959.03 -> 1.406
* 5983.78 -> 1.421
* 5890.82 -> 1.21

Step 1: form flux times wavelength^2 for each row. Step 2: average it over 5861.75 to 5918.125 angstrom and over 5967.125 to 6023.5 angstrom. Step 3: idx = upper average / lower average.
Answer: 1.1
